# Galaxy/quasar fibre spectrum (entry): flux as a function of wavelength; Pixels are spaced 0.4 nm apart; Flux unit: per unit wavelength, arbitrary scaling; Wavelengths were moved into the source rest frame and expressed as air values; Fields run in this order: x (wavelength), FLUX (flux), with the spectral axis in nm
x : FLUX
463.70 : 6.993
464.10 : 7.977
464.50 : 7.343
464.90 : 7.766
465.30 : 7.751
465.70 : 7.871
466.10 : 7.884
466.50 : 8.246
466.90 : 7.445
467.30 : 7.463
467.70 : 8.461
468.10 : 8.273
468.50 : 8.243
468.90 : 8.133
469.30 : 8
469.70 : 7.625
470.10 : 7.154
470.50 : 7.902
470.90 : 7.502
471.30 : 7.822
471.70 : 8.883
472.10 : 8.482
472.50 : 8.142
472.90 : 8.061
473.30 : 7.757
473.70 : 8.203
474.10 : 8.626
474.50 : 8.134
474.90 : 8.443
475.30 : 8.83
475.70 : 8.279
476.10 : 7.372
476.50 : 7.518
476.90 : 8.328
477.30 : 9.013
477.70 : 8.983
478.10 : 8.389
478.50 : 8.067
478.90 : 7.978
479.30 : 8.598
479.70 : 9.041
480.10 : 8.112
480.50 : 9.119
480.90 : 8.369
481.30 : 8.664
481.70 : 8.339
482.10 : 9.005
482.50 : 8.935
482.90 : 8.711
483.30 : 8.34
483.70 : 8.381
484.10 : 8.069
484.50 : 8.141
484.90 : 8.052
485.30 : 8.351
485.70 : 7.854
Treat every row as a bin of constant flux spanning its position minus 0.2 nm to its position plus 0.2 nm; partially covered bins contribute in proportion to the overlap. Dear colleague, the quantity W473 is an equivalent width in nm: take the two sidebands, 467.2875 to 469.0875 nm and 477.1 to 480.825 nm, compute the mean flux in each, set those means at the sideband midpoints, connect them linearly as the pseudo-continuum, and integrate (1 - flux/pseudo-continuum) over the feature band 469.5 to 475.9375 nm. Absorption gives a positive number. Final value 0.19 nm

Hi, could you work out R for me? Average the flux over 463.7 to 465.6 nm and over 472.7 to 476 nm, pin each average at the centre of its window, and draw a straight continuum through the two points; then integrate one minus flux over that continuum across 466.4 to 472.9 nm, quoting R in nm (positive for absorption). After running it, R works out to -0.018 nm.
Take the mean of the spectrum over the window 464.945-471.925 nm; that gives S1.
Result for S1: 7.92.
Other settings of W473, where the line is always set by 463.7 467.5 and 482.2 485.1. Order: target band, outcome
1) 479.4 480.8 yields -0.08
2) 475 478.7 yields -0.08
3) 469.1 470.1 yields 0.02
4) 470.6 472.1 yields -0.03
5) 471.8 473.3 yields -0.04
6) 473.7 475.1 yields -0.06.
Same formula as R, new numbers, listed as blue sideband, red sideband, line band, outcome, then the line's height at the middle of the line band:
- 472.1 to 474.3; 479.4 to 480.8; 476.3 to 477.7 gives 0.016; 8.48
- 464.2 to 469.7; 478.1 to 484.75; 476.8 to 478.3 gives -0.067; 8.33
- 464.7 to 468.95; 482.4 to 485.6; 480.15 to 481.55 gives -0.063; 8.27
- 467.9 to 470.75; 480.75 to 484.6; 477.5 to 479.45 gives -0.020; 8.31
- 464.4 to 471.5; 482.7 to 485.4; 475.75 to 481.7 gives -0.184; 8.14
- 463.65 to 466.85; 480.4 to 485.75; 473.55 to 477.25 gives -0.034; 8.15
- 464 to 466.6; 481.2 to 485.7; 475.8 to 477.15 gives 0.060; 8.19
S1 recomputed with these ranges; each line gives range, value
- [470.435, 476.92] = 8.13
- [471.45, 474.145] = 8.28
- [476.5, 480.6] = 8.5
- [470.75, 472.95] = 8.17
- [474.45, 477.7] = 8.29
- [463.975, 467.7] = 7.78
